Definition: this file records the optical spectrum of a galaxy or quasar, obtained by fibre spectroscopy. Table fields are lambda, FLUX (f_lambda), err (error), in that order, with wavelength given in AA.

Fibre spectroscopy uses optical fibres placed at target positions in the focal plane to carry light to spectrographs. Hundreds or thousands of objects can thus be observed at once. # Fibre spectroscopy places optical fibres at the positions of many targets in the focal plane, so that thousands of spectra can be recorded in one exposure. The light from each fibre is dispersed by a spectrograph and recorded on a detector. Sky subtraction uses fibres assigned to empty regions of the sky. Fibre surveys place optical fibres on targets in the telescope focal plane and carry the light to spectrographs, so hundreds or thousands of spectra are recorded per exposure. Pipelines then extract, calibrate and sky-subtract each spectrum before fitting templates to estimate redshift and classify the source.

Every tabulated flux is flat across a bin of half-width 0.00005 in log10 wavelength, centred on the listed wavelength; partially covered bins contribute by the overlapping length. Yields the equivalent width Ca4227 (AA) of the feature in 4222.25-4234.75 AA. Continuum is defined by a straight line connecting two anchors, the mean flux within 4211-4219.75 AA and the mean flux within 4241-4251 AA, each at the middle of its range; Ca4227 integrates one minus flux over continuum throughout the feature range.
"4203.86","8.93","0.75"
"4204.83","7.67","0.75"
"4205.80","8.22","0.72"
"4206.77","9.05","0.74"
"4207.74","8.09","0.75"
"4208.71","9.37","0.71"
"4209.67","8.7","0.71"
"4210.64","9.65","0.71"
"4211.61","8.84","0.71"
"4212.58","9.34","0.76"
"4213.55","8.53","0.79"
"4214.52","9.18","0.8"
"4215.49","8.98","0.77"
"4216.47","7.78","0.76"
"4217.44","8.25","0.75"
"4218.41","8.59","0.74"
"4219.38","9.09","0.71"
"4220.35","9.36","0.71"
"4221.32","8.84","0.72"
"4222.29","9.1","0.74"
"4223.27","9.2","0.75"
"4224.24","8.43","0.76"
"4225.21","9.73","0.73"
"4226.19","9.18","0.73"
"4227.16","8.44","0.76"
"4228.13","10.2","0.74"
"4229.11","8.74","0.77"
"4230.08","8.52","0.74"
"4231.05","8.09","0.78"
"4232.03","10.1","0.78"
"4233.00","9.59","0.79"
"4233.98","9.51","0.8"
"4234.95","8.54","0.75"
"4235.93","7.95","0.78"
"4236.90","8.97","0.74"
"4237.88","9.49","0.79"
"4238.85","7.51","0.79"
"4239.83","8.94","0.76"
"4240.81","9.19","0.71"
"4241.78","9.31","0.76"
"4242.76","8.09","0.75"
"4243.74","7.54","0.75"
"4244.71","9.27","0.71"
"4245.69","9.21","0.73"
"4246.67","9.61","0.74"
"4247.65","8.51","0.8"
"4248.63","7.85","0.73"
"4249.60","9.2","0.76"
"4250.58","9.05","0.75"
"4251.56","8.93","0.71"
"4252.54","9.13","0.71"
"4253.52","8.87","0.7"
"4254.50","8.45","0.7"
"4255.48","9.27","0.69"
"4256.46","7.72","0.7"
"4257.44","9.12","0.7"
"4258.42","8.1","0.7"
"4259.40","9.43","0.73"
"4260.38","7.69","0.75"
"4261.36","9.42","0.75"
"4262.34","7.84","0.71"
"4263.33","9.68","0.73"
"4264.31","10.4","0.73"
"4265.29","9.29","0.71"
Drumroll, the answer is -0.5 AA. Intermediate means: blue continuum 8.73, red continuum 8.78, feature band 9.13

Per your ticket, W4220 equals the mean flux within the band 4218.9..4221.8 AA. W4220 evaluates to 9.11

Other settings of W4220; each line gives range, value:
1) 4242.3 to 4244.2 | 7.8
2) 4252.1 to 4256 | 8.91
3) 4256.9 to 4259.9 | 8.87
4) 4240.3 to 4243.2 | 8.88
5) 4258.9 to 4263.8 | 8.8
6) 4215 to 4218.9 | 8.39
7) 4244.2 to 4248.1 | 9.15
